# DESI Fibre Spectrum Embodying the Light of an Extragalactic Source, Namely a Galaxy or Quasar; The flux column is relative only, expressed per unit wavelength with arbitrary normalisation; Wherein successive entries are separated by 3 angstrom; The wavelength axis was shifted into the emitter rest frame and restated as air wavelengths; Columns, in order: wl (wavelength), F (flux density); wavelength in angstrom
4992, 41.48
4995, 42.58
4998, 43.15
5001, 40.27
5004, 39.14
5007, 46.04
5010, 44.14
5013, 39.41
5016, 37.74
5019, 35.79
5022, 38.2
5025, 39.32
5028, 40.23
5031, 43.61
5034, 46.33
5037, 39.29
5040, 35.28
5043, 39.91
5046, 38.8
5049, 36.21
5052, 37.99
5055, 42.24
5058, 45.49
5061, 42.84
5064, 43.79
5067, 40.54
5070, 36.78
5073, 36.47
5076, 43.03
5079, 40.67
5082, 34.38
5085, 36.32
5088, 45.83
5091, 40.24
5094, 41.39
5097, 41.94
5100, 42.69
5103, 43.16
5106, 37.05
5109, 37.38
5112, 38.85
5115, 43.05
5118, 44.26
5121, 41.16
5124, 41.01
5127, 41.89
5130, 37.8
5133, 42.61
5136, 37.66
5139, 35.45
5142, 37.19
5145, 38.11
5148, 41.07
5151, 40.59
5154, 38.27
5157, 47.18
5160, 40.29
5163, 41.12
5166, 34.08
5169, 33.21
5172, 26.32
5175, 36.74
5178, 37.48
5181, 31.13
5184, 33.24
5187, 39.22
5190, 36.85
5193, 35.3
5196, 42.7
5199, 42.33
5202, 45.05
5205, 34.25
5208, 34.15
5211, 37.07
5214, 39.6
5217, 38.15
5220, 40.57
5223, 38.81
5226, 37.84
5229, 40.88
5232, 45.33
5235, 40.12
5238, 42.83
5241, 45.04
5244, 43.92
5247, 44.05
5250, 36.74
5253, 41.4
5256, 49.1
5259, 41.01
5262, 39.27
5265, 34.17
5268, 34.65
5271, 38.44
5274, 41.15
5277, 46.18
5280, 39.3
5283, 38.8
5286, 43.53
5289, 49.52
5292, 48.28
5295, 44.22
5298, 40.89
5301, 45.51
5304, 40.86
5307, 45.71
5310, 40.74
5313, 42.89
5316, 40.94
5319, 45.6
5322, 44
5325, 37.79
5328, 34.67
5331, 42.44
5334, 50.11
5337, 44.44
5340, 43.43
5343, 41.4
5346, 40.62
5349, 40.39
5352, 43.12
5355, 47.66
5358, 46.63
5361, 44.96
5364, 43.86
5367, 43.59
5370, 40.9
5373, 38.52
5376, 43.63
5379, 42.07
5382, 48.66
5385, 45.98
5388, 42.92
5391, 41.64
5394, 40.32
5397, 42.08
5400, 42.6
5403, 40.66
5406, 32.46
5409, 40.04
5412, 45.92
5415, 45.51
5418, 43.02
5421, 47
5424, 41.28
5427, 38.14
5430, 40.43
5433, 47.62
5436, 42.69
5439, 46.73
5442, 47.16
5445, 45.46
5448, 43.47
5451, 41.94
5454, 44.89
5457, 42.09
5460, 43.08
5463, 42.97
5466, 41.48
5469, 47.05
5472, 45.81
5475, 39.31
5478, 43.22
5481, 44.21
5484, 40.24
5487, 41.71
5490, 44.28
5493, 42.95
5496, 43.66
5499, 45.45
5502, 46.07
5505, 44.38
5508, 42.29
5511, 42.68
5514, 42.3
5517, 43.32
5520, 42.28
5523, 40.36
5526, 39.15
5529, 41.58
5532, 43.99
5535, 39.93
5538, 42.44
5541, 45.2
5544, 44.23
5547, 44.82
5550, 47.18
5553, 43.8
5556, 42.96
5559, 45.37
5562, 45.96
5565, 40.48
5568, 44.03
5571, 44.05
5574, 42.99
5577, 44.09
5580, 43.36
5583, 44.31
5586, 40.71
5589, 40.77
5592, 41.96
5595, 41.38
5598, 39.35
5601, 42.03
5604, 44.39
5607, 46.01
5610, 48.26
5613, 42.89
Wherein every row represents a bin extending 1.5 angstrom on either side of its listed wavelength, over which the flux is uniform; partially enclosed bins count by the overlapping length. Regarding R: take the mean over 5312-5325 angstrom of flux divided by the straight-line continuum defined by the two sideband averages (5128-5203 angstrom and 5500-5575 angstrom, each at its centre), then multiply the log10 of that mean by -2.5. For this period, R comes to -0.07 mag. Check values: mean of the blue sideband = 38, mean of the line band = 42.7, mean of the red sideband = 43.3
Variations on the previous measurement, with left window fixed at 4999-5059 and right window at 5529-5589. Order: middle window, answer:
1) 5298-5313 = -0.02 mag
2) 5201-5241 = 0.05 mag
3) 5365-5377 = 0.02 mag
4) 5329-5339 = -0.07 mag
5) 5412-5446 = -0.04 mag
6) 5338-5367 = -0.03 mag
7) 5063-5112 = 0.02 mag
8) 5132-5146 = 0.08 mag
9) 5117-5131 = -0.01 mag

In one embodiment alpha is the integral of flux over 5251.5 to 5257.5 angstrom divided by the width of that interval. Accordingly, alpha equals 45.2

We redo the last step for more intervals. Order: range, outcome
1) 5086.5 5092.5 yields 43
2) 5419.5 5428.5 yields 42.1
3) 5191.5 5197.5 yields 39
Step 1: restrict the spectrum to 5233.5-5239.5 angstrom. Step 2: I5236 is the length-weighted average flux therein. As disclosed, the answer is 41.5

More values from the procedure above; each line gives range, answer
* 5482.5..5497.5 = 42.6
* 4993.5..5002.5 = 42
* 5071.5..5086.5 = 38.2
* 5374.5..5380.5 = 42.9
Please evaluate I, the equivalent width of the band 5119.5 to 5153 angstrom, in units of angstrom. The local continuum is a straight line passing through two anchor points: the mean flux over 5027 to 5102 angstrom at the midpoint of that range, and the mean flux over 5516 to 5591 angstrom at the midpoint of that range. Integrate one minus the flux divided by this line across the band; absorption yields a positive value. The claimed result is 1.15 angstrom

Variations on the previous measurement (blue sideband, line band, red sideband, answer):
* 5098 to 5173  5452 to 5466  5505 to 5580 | -0.2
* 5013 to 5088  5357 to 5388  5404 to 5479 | -0.9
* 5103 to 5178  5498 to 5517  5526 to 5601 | -0.6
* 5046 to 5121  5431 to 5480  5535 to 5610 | -1.5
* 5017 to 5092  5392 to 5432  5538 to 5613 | 0.8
